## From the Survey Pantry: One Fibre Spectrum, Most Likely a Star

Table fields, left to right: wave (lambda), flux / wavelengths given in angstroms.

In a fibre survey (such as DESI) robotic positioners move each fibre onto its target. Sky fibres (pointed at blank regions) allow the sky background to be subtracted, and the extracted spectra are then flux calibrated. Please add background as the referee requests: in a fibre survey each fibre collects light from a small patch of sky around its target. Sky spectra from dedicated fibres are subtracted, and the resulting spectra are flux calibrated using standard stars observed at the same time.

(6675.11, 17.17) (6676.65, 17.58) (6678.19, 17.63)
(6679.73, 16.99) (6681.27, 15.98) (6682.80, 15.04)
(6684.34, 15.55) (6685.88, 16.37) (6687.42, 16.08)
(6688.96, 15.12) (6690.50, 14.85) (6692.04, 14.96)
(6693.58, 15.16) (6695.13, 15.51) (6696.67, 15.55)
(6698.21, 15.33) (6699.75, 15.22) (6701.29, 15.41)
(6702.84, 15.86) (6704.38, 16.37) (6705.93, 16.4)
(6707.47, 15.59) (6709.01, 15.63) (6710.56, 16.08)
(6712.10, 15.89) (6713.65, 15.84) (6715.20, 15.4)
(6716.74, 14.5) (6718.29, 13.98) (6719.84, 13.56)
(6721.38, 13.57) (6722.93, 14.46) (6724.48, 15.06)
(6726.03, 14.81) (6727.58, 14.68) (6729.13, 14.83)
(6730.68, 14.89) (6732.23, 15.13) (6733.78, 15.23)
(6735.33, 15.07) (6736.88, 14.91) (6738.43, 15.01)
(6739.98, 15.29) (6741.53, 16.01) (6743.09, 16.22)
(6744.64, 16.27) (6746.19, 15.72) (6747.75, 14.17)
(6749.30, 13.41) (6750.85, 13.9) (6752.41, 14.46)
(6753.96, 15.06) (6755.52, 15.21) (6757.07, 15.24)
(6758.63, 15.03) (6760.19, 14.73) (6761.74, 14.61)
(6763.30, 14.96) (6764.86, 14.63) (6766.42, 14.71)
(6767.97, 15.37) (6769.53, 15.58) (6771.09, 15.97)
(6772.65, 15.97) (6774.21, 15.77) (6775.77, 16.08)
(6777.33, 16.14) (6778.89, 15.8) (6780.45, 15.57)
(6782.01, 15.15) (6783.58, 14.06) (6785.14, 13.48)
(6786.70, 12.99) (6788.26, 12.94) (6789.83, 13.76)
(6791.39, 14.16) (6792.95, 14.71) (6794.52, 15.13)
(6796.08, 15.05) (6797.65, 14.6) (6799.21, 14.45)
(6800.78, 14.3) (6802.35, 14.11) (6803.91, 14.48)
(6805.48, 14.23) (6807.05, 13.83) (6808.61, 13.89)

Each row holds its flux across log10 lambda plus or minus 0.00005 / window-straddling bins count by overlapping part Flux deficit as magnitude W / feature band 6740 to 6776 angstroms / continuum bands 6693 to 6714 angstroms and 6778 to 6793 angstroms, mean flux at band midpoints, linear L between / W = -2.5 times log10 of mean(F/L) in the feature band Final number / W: -0.031 mag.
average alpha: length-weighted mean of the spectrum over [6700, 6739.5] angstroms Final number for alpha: 15.1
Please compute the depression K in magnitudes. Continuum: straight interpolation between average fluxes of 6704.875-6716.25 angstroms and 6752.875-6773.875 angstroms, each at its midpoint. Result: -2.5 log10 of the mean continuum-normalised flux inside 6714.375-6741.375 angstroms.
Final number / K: 0.06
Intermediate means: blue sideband 15.8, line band 14.8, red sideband 15.2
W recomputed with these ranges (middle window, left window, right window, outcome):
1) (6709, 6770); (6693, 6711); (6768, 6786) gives 0.04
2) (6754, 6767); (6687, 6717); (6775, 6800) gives 0.00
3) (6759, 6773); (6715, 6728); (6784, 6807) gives -0.07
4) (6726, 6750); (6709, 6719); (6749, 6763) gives -0.01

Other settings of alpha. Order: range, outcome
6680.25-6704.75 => 15.5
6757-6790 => 14.9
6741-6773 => 15.1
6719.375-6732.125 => 14.5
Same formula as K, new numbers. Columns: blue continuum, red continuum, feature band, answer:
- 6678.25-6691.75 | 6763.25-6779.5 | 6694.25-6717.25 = 0.01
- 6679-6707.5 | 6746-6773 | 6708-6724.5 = 0.03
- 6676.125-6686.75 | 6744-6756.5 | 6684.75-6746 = 0.02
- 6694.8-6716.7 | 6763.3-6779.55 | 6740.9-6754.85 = 0.04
